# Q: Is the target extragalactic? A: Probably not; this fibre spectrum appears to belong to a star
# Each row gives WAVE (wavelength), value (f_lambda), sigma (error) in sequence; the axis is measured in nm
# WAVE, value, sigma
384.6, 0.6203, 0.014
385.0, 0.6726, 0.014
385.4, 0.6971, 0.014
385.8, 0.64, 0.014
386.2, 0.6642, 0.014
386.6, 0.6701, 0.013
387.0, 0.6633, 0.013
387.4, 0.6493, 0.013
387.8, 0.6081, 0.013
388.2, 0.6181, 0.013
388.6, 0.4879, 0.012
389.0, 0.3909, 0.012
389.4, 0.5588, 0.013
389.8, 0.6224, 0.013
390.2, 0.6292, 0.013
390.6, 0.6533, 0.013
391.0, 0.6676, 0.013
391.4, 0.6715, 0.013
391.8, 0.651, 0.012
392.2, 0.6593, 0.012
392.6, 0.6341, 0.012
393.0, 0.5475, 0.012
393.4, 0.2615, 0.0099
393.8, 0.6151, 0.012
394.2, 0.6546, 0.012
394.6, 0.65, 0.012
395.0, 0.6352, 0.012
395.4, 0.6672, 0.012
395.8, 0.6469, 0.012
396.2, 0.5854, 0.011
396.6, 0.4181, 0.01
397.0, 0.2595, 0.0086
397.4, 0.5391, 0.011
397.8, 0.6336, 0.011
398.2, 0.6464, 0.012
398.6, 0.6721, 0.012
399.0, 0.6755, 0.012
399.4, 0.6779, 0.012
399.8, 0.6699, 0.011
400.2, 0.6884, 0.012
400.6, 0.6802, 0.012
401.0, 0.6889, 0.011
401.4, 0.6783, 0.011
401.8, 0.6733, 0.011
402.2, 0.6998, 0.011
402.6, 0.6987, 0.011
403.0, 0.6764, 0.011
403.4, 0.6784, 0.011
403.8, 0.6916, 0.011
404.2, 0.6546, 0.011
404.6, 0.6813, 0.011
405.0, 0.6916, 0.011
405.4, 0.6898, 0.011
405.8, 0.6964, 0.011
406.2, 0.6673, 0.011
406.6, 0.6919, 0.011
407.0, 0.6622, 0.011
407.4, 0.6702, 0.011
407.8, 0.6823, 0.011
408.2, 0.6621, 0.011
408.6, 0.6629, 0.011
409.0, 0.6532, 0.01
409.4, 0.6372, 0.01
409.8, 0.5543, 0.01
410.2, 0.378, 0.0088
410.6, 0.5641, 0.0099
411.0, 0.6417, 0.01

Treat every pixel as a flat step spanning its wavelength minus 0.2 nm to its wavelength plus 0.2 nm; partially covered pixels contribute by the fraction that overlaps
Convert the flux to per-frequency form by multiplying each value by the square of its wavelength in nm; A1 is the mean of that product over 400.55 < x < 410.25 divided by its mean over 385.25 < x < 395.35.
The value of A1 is 1.18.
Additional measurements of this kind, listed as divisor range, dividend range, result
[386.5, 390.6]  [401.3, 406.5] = 1.25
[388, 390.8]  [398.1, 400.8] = 1.25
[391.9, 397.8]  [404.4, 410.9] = 1.22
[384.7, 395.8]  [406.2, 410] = 1.17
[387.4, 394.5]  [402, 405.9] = 1.25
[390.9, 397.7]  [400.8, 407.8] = 1.25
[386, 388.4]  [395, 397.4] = 0.85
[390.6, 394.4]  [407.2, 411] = 1.10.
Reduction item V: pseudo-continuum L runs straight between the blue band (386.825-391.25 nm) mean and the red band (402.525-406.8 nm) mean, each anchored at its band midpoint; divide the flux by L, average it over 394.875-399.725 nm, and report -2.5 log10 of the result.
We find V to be 0.09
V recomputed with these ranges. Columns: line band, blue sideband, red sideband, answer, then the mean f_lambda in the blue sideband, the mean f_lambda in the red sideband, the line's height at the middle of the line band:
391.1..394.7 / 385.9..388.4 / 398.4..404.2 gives 0.11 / 0.645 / 0.681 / 0.66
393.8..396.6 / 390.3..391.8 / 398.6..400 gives 0.08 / 0.66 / 0.674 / 0.667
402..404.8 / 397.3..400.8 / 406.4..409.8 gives -0.04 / 0.657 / 0.659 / 0.658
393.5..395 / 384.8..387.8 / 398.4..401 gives 0.10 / 0.661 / 0.678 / 0.671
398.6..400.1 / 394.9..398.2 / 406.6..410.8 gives -0.19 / 0.551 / 0.616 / 0.566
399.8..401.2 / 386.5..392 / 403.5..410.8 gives -0.09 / 0.609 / 0.644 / 0.631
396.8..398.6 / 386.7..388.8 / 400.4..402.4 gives 0.23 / 0.608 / 0.684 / 0.664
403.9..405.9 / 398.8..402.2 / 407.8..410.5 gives -0.07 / 0.68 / 0.597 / 0.638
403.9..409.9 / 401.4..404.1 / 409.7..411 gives -0.13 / 0.685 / 0.517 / 0.593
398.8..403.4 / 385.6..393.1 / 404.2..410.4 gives -0.08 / 0.616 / 0.646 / 0.635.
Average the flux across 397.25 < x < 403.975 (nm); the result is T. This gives 0.67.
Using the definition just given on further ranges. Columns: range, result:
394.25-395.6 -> 0.651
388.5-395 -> 0.588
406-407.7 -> 0.673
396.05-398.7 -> 0.53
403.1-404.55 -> 0.676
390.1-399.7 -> 0.598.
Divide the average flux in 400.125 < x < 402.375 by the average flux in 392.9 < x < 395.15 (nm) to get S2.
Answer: 1.22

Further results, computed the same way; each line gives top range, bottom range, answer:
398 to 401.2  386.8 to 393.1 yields 1.11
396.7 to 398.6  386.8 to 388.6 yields 0.86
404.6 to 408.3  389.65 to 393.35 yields 1.09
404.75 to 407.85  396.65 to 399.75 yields 1.17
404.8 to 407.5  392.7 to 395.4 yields 1.19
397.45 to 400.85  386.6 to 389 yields 1.12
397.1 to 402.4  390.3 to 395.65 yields 1.07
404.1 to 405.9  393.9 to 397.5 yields 1.21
